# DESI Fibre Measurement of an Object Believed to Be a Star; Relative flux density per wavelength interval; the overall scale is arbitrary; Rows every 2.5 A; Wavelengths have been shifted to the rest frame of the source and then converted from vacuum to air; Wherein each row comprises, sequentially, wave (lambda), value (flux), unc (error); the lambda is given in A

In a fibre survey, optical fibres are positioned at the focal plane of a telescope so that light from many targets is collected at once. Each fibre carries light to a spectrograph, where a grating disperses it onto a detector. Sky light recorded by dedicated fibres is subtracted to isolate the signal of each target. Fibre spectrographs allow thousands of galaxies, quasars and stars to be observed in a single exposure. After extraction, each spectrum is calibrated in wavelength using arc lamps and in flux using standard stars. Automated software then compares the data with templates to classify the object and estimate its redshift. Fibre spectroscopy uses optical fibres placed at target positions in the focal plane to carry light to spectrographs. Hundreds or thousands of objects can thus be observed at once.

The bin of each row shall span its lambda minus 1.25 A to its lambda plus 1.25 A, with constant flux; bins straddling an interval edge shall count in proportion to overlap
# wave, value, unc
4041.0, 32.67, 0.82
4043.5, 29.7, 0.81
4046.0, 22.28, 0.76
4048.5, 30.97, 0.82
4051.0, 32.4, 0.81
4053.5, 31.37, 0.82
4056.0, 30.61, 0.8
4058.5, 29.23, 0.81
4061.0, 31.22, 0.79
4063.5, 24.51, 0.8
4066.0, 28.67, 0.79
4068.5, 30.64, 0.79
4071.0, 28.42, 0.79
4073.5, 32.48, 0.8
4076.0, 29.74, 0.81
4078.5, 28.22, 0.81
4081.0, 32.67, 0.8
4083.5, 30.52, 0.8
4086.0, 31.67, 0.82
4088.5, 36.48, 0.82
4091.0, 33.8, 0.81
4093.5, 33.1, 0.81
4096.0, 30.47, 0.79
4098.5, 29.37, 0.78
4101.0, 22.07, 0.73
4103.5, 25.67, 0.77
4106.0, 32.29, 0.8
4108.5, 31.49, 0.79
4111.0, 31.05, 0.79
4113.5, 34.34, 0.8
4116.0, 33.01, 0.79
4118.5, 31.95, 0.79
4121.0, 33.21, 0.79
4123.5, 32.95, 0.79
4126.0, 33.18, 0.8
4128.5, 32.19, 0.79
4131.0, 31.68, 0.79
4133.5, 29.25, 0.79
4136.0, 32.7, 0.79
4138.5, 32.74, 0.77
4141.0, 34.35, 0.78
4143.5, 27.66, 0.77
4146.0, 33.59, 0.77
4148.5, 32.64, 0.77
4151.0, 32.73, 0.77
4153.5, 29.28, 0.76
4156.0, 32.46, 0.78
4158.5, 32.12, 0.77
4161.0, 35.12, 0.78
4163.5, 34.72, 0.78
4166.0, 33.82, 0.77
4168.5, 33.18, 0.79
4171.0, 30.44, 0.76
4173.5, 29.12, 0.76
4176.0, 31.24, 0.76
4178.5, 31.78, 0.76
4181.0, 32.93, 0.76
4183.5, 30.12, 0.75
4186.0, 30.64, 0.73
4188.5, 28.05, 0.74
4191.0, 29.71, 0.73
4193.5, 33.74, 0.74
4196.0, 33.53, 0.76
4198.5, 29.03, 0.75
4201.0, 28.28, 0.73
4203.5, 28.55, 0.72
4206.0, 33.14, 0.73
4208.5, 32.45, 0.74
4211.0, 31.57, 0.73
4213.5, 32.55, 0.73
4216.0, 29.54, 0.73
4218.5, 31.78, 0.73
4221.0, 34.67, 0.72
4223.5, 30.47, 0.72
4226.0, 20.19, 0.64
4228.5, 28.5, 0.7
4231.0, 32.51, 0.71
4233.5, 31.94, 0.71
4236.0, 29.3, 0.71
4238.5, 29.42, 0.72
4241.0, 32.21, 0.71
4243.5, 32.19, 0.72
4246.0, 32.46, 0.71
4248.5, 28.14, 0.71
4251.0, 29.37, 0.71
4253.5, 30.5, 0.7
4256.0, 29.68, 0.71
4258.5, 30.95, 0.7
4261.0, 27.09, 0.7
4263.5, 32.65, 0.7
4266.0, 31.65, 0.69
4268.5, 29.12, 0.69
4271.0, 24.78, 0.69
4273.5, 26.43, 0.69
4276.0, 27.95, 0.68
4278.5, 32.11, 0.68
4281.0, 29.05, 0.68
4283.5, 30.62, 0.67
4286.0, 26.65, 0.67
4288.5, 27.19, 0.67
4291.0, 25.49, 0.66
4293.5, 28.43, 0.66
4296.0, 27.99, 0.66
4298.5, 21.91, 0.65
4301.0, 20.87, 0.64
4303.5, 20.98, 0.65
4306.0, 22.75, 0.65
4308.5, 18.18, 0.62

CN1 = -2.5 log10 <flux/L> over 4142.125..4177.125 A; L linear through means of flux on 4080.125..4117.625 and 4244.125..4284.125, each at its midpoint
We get -0.05 mag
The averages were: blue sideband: 31.2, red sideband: 29.6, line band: 32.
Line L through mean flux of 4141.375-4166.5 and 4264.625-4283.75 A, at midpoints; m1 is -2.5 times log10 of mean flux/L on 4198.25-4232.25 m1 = 0.01 mag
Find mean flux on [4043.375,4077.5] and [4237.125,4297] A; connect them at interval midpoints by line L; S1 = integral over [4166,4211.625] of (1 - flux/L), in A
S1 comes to -2.7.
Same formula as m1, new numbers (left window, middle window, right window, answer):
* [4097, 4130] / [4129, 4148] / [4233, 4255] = -0.03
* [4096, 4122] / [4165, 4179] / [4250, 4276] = -0.06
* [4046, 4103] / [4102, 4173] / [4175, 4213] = -0.05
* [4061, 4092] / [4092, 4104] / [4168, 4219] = 0.08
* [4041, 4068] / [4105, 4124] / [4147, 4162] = -0.05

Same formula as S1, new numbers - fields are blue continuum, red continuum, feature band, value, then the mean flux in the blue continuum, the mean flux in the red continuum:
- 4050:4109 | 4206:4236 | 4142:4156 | -0.4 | 30.3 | 30.6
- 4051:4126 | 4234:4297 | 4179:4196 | -0.6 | 30.8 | 29.3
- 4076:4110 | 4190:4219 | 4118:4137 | -0.9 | 30.6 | 31.2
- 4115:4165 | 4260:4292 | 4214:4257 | -0.8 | 32.4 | 28.6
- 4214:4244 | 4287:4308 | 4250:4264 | -1.1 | 30.2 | 24.3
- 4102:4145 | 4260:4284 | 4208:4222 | -0.9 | 31.7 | 29.1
